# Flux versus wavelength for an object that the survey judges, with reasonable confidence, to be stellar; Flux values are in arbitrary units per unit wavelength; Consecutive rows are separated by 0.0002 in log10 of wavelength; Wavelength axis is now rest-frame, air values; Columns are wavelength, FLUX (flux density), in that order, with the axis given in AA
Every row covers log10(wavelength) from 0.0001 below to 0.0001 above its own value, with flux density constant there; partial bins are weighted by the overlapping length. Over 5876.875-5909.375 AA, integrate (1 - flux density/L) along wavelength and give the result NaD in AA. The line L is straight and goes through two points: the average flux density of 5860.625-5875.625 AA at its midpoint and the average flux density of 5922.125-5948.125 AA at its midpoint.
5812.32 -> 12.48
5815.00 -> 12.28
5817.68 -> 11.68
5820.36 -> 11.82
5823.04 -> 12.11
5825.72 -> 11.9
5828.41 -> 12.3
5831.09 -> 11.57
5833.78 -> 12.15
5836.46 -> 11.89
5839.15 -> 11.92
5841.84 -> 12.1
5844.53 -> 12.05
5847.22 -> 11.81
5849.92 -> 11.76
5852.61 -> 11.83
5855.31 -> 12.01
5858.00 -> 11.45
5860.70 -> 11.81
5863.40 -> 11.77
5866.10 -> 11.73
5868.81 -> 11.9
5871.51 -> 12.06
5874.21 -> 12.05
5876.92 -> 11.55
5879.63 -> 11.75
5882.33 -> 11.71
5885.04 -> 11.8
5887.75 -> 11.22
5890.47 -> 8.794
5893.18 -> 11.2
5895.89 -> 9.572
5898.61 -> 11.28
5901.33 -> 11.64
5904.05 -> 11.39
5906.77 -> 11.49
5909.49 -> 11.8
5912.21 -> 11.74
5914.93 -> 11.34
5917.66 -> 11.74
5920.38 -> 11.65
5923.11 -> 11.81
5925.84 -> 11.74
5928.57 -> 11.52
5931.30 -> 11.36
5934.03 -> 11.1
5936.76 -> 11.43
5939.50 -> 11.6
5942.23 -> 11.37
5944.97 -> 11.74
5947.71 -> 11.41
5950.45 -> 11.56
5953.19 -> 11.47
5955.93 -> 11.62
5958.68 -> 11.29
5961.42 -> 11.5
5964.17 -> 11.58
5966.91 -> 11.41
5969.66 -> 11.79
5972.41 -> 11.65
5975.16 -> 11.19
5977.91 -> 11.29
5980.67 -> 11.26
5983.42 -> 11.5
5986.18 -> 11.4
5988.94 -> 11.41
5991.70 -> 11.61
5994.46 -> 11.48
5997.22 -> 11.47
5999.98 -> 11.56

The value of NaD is 1.7 AA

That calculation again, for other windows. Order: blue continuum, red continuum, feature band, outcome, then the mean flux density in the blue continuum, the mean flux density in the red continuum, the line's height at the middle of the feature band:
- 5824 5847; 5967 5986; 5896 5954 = 0.7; 12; 11.4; 11.6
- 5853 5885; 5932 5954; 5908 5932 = -0.2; 11.8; 11.5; 11.6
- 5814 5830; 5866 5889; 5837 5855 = 0.0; 12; 11.8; 11.9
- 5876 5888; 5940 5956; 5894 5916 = 0.6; 11.6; 11.5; 11.6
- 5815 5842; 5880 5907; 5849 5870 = -0.5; 12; 11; 11.5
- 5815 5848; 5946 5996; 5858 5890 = 0.4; 12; 11.5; 11.8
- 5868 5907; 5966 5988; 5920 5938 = -0.3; 11.3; 11.4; 11.4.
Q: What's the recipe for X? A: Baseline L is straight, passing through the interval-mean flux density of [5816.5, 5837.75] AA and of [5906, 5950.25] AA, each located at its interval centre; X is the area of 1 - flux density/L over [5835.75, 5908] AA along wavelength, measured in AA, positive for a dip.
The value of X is 1.4 AA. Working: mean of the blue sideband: 11.9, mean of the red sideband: 11.6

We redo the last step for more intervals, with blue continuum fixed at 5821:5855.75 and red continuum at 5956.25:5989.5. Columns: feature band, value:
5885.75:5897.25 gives 1.43 AA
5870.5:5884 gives -0.02 AA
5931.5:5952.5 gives 0.19 AA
